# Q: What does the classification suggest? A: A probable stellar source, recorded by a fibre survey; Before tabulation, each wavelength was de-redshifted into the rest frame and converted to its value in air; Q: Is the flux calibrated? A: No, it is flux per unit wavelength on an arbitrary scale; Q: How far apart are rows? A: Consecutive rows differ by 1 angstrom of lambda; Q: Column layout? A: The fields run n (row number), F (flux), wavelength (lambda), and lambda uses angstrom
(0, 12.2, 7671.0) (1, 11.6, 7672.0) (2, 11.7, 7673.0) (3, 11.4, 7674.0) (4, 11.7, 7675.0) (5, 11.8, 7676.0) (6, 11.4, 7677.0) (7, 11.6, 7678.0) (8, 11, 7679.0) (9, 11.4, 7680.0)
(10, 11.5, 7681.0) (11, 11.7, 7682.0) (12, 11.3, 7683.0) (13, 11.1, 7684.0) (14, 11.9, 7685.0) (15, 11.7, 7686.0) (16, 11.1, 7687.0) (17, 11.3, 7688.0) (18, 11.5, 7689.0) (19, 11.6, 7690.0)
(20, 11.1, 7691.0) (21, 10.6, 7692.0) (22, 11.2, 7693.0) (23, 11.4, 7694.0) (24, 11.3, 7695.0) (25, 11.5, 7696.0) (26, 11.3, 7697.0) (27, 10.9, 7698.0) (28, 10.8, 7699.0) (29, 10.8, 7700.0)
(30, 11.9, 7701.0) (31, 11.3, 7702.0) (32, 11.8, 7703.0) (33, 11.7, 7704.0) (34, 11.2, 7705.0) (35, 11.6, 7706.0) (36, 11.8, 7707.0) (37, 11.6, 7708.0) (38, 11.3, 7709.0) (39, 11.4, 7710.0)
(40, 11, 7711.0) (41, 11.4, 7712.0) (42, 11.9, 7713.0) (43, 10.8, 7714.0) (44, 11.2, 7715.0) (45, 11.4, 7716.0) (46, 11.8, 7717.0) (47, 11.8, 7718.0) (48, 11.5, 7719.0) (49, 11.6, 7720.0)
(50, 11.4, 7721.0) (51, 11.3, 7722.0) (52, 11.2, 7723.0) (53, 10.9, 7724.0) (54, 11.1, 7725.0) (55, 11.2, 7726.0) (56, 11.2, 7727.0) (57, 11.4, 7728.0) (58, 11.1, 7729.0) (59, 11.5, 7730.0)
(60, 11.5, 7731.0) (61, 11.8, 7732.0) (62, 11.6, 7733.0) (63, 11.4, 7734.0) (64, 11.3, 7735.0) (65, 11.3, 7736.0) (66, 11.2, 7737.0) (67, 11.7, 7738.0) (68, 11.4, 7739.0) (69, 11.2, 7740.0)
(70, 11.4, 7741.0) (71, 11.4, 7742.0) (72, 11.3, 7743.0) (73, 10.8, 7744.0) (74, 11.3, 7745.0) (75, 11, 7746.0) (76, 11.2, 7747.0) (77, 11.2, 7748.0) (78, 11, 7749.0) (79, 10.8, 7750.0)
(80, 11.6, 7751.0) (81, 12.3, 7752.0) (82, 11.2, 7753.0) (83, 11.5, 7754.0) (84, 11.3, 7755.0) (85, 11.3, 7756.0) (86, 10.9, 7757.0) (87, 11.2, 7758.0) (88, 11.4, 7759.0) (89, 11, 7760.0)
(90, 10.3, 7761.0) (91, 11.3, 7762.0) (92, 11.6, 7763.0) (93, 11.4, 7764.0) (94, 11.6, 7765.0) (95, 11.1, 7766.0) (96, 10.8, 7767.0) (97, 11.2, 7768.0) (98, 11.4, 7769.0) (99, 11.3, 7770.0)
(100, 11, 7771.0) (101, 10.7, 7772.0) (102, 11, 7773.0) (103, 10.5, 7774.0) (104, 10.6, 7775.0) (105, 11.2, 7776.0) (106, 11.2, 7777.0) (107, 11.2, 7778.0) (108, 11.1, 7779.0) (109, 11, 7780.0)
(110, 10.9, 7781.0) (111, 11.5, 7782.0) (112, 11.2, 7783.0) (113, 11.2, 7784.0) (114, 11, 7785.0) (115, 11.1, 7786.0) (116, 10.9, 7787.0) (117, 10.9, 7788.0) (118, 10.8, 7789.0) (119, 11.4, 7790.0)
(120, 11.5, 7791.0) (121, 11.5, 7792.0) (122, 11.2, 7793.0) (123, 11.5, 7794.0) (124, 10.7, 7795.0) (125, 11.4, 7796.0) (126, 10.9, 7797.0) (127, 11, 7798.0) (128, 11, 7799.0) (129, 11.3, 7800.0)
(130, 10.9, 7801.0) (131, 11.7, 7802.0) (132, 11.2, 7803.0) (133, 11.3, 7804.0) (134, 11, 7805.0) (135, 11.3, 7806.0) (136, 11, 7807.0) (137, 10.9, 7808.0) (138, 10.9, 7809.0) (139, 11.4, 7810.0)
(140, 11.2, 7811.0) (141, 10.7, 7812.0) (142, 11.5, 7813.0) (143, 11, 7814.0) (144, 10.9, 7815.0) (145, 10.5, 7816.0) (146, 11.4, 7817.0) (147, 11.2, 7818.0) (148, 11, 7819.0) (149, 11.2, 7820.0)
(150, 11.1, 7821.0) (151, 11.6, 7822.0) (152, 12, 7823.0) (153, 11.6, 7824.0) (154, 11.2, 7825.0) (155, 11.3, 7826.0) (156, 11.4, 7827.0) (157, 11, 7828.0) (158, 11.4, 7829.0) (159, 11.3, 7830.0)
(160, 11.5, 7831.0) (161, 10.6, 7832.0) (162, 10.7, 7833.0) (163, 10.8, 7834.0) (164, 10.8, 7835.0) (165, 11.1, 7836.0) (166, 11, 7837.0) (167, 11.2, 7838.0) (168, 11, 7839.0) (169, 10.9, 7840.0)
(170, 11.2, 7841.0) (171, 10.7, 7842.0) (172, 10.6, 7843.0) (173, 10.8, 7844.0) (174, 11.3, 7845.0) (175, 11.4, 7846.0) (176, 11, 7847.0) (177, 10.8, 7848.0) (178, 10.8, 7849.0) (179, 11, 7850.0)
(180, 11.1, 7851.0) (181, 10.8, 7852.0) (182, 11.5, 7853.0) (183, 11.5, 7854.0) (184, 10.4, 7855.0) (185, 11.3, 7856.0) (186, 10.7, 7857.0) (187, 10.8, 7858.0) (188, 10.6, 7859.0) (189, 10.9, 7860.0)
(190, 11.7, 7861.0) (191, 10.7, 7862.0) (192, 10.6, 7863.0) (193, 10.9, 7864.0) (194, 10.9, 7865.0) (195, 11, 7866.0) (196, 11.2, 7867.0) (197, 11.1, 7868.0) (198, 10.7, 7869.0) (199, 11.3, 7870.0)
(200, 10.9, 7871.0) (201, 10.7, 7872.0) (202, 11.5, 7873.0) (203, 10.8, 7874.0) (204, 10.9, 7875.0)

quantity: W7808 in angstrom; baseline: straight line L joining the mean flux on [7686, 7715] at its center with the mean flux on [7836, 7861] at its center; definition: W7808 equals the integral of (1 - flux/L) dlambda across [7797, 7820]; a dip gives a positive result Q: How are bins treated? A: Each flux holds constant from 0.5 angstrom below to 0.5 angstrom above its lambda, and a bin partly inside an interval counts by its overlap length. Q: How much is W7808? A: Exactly 0.0 angstrom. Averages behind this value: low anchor 11.3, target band 11.1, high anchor 11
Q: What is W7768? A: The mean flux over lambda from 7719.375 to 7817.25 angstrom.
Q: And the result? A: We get 11.2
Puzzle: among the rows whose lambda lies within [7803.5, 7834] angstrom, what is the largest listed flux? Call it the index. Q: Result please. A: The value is 12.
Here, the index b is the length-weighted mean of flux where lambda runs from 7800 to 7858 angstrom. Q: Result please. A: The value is 11.1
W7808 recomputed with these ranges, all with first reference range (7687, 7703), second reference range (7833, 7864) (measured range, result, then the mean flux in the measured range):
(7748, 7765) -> -0.2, 11.3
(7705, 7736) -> -0.5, 11.4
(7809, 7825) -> -0.3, 11.2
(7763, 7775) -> 0.0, 11.1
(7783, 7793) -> -0.1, 11.2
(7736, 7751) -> -0.1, 11.2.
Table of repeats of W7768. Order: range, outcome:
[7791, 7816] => 11.1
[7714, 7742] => 11.4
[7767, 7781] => 11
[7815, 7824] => 11.2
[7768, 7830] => 11.1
